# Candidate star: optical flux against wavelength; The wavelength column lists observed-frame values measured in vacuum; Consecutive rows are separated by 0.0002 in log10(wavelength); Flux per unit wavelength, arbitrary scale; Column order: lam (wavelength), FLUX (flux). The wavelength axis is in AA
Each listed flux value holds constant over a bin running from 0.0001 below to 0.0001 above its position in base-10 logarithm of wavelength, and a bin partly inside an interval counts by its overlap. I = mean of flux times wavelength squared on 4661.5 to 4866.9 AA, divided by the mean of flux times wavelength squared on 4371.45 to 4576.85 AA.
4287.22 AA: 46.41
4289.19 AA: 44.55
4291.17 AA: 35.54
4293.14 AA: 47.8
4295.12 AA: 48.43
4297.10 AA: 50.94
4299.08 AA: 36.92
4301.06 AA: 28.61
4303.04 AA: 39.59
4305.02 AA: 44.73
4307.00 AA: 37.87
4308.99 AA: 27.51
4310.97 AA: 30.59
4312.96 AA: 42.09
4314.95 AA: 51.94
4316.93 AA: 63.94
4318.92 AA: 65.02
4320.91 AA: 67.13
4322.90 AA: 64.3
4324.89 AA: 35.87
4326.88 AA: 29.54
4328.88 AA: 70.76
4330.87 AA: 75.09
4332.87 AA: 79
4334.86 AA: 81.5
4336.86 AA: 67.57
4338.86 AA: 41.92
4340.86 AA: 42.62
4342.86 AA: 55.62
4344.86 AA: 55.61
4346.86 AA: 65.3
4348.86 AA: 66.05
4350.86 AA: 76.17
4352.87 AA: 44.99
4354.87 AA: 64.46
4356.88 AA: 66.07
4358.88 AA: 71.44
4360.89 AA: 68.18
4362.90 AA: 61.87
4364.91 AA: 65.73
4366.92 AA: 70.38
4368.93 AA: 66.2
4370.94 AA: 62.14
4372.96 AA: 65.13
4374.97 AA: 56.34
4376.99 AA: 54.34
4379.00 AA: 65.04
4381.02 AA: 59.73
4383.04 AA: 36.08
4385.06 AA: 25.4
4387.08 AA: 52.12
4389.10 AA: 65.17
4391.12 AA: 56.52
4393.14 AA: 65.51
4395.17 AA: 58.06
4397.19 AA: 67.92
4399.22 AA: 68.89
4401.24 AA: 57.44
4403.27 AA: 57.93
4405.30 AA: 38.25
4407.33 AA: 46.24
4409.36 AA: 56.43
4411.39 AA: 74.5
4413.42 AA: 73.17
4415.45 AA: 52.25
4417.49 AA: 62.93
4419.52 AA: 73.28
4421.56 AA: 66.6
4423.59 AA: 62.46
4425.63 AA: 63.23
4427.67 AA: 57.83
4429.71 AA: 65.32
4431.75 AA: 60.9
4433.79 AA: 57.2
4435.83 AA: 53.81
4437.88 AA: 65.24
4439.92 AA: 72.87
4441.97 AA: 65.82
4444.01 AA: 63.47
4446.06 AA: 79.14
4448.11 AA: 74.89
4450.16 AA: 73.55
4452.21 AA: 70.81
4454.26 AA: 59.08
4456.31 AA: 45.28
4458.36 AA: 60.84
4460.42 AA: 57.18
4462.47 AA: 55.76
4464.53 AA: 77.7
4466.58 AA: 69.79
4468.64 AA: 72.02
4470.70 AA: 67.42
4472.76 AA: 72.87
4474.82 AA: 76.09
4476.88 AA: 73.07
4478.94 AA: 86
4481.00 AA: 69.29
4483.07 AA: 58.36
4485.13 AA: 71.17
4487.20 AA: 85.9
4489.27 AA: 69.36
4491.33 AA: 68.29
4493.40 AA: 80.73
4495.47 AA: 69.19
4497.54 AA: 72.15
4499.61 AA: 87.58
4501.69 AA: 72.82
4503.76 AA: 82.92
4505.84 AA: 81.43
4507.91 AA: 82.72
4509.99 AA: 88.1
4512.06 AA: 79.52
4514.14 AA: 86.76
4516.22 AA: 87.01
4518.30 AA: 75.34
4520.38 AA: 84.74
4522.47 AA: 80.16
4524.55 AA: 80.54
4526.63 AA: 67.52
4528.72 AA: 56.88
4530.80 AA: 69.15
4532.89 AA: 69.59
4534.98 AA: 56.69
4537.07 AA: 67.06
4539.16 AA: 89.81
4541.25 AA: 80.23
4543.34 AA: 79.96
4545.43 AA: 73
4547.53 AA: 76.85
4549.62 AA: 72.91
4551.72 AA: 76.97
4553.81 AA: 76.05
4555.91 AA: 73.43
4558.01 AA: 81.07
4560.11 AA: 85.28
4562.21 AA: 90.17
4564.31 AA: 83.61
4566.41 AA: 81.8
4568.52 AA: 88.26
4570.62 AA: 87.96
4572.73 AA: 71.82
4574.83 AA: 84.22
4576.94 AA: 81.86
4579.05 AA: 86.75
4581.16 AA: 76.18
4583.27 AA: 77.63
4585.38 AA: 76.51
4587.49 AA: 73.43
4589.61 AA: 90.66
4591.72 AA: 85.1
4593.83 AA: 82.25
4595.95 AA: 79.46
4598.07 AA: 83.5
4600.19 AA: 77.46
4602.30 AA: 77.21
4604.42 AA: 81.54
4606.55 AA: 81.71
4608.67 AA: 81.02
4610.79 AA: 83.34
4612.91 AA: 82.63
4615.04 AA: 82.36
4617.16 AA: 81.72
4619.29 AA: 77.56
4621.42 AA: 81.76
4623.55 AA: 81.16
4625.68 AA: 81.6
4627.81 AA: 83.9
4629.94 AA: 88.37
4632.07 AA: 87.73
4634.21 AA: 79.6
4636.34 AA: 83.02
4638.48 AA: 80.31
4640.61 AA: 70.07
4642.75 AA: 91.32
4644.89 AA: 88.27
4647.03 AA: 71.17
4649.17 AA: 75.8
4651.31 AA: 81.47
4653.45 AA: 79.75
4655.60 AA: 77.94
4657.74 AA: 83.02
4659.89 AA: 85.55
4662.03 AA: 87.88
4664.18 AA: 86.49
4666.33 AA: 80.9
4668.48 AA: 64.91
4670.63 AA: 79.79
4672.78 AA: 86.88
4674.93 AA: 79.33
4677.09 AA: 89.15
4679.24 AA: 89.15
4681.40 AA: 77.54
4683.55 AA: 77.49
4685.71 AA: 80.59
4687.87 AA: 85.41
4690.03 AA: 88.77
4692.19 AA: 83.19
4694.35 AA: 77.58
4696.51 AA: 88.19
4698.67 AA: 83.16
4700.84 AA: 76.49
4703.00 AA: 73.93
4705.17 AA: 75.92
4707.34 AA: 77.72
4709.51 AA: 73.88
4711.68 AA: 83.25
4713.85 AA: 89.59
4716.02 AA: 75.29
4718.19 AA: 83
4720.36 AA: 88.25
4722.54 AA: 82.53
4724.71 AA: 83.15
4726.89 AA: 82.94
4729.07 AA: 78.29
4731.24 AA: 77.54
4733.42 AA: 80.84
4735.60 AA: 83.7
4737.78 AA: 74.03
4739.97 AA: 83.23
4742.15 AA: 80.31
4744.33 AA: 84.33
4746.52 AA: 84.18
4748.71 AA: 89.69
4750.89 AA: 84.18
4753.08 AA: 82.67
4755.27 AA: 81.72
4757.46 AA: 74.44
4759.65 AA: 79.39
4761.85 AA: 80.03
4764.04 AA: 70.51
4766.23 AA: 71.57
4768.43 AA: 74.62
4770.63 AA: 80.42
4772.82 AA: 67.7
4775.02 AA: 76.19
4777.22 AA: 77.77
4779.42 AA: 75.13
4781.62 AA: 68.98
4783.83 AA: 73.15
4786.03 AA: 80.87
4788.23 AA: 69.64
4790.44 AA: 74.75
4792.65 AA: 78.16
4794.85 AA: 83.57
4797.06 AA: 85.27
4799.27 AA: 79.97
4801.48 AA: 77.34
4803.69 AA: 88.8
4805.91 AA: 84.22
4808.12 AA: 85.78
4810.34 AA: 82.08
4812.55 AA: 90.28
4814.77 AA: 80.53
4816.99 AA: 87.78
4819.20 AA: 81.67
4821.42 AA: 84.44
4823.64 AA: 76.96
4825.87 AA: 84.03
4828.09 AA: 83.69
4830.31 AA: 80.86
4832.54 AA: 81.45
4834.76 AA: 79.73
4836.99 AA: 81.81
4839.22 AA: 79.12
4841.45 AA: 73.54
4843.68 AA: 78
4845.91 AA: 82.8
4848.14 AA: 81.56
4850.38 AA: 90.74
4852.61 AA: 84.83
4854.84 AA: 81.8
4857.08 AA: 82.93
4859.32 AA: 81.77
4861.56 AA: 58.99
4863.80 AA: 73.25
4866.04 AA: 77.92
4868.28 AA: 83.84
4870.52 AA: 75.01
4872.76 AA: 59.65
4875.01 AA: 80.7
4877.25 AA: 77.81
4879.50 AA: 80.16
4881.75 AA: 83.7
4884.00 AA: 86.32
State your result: 1.31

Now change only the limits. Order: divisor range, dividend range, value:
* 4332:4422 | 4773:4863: 1.60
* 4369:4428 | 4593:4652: 1.53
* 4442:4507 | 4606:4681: 1.24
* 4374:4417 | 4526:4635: 1.52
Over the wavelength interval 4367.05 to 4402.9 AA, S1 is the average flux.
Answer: 58.1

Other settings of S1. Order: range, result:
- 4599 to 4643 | 81.5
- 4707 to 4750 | 81.9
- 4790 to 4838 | 82.5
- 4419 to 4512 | 69.9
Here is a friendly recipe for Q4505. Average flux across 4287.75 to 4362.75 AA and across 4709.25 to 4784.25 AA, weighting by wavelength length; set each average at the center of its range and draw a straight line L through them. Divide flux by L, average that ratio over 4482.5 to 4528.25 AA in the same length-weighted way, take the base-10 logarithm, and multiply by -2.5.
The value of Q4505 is -0.20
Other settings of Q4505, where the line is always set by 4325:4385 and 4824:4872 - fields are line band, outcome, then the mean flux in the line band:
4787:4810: -0.041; 80.8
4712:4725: -0.124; 83.7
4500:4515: -0.230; 82.2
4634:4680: -0.129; 81.4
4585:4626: -0.156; 81.2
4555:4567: -0.204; 82.7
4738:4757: -0.099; 83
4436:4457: -0.045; 66.8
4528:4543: -0.049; 70.7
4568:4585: -0.177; 81.4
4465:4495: -0.118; 72.9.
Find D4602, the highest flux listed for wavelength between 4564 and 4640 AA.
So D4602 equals 90.66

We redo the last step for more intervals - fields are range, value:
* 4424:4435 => 65.32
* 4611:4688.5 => 91.32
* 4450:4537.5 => 88.1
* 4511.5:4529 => 87.01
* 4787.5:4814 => 90.28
